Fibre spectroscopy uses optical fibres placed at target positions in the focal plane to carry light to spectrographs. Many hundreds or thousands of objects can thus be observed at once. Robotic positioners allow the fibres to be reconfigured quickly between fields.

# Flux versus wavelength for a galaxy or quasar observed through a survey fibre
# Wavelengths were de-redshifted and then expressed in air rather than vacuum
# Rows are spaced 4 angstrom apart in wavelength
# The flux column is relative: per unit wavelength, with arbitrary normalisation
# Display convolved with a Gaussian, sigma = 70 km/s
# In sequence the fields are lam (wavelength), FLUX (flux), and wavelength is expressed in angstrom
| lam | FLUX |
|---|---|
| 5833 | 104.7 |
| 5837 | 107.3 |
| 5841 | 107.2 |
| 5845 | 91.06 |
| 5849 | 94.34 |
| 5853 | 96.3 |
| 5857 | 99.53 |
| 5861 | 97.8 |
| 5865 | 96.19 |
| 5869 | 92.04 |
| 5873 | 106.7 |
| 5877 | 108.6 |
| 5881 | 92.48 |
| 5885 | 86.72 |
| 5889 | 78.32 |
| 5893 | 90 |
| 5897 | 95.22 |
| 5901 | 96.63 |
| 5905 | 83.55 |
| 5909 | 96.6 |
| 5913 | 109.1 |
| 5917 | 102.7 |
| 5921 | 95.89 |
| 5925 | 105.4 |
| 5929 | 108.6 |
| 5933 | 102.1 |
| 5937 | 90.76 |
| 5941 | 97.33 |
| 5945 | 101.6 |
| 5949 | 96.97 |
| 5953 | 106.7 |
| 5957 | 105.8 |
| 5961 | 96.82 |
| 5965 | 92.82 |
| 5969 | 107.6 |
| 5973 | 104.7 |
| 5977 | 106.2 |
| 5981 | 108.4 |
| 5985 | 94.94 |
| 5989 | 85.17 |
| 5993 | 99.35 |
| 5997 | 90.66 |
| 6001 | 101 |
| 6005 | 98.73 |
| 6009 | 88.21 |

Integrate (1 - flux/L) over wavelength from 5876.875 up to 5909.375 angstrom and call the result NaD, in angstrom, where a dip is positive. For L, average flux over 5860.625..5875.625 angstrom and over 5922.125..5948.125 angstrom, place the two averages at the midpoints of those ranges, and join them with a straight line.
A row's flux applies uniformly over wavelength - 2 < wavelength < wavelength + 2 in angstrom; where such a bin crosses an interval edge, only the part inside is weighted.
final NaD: 2.8 angstrom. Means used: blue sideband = 98.7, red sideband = 101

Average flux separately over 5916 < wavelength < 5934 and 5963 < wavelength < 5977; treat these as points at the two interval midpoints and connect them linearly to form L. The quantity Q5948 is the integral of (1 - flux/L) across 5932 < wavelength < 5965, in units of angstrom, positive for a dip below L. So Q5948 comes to 1.09 angstrom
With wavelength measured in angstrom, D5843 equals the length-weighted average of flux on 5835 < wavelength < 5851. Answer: 100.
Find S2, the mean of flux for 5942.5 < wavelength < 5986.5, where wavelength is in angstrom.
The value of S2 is 102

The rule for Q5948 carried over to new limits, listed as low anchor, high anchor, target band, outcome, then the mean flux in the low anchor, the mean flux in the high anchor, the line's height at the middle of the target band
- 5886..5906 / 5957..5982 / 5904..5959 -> -2.9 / 88.9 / 103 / 95.6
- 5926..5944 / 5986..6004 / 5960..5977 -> -0.8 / 100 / 94.4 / 96.9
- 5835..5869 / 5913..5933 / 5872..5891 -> 1.2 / 98.3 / 104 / 101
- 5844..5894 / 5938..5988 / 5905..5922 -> -0.3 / 94.8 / 101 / 97.8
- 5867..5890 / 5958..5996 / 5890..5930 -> -0.5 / 94.8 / 99.5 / 96.3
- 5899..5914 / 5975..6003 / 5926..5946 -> -0.8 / 95.6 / 98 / 96.5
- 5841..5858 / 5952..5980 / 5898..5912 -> 0.8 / 96.5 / 103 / 99.6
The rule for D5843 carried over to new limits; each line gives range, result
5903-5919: 98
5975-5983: 107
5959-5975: 100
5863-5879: 101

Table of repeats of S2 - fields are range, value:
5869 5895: 93.7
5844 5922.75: 95.5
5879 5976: 97.8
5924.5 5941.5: 101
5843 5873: 96.1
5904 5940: 99.8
